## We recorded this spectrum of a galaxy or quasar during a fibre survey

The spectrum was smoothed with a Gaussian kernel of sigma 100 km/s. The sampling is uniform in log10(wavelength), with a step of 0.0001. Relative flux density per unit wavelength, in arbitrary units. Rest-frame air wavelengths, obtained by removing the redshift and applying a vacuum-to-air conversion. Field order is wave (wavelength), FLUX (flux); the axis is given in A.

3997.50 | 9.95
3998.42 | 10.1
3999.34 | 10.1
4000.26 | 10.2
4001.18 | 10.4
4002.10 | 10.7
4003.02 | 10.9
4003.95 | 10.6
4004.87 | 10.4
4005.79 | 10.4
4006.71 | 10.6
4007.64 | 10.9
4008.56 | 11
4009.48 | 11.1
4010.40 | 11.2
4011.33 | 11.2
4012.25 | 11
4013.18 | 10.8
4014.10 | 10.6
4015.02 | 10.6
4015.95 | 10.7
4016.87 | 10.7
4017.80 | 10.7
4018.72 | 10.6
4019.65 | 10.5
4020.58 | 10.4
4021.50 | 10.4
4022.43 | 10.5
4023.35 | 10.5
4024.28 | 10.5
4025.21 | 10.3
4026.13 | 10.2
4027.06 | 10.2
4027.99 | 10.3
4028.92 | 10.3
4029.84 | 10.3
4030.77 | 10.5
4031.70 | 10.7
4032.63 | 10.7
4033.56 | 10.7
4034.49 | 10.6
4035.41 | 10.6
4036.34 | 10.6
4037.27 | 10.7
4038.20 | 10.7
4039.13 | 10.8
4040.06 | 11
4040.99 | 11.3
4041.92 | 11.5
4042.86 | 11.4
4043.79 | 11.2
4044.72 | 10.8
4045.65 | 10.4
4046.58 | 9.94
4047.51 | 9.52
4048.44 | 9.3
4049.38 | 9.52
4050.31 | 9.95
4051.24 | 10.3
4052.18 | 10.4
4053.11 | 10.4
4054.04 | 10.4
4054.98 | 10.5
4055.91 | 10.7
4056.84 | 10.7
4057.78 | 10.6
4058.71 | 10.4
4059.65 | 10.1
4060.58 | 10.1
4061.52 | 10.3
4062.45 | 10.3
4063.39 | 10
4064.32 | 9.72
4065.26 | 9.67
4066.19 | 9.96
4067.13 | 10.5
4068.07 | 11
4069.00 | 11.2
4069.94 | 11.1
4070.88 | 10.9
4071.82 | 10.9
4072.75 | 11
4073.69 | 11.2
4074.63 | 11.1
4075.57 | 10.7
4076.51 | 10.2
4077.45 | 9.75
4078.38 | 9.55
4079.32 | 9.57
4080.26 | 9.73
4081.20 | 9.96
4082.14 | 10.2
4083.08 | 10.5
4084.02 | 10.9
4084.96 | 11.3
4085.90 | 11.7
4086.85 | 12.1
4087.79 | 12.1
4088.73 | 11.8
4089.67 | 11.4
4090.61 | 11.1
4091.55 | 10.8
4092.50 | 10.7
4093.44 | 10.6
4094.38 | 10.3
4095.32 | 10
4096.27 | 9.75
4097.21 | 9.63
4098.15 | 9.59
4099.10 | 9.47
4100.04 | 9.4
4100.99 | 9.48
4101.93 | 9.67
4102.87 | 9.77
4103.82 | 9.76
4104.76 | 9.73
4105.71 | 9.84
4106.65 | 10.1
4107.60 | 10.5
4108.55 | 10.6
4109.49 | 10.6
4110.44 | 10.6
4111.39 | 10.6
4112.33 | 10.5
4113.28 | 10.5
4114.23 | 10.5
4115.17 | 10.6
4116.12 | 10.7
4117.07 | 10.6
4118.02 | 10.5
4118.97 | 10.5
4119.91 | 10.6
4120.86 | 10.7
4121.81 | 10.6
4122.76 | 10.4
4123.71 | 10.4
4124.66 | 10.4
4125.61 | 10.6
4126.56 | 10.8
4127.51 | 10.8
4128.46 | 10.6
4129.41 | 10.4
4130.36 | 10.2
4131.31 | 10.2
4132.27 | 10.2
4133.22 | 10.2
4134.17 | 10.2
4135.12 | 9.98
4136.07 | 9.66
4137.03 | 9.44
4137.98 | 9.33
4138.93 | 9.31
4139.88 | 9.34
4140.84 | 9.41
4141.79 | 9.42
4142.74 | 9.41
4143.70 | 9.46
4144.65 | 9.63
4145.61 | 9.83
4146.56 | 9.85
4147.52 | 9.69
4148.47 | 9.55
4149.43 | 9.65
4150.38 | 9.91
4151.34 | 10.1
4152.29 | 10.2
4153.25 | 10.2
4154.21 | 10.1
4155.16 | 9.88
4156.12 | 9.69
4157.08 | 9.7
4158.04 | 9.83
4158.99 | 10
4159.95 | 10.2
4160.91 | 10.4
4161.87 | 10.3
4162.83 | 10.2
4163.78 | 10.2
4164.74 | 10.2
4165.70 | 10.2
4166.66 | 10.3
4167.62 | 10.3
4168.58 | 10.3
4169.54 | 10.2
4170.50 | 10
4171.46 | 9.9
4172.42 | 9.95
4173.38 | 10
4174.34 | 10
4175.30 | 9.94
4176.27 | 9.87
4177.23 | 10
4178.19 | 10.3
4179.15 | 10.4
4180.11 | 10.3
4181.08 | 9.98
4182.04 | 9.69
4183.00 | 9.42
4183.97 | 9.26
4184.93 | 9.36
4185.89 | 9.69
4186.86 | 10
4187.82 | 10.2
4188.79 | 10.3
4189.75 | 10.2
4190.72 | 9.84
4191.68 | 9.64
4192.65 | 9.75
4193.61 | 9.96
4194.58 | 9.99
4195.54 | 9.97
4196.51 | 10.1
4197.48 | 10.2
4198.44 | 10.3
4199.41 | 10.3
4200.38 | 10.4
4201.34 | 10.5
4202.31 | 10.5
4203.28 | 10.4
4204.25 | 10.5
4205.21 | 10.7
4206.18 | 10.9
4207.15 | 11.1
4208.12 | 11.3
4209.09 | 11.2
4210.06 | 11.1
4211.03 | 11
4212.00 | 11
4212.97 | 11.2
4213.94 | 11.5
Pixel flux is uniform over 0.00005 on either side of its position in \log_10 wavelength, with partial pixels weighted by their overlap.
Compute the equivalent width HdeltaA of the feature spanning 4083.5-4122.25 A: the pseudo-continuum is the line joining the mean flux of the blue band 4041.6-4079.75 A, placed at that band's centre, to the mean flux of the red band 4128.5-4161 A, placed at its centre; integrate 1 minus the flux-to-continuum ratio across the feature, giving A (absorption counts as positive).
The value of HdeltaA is -1.4 A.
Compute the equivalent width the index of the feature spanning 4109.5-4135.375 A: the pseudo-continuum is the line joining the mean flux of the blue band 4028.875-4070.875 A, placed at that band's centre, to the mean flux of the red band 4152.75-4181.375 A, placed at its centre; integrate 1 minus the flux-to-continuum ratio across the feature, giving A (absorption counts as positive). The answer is -0.61 A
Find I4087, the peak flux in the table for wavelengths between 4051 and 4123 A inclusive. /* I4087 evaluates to 12.1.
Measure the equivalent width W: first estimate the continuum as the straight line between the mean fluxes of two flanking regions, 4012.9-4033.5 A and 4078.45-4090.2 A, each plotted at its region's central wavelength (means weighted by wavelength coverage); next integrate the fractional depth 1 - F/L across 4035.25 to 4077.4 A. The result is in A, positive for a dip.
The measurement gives 0.77 A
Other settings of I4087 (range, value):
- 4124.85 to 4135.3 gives 10.8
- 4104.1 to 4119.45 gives 10.7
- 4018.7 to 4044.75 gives 11.5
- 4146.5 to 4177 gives 10.4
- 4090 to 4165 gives 11.1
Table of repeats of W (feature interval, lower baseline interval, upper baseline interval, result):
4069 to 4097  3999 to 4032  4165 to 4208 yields -0.85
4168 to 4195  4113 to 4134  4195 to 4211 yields 1.60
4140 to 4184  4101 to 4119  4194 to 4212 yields 2.17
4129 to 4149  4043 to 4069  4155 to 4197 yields 0.67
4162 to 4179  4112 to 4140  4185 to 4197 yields -0.10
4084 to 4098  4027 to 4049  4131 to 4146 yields -1.12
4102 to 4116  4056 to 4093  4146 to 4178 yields 0.14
